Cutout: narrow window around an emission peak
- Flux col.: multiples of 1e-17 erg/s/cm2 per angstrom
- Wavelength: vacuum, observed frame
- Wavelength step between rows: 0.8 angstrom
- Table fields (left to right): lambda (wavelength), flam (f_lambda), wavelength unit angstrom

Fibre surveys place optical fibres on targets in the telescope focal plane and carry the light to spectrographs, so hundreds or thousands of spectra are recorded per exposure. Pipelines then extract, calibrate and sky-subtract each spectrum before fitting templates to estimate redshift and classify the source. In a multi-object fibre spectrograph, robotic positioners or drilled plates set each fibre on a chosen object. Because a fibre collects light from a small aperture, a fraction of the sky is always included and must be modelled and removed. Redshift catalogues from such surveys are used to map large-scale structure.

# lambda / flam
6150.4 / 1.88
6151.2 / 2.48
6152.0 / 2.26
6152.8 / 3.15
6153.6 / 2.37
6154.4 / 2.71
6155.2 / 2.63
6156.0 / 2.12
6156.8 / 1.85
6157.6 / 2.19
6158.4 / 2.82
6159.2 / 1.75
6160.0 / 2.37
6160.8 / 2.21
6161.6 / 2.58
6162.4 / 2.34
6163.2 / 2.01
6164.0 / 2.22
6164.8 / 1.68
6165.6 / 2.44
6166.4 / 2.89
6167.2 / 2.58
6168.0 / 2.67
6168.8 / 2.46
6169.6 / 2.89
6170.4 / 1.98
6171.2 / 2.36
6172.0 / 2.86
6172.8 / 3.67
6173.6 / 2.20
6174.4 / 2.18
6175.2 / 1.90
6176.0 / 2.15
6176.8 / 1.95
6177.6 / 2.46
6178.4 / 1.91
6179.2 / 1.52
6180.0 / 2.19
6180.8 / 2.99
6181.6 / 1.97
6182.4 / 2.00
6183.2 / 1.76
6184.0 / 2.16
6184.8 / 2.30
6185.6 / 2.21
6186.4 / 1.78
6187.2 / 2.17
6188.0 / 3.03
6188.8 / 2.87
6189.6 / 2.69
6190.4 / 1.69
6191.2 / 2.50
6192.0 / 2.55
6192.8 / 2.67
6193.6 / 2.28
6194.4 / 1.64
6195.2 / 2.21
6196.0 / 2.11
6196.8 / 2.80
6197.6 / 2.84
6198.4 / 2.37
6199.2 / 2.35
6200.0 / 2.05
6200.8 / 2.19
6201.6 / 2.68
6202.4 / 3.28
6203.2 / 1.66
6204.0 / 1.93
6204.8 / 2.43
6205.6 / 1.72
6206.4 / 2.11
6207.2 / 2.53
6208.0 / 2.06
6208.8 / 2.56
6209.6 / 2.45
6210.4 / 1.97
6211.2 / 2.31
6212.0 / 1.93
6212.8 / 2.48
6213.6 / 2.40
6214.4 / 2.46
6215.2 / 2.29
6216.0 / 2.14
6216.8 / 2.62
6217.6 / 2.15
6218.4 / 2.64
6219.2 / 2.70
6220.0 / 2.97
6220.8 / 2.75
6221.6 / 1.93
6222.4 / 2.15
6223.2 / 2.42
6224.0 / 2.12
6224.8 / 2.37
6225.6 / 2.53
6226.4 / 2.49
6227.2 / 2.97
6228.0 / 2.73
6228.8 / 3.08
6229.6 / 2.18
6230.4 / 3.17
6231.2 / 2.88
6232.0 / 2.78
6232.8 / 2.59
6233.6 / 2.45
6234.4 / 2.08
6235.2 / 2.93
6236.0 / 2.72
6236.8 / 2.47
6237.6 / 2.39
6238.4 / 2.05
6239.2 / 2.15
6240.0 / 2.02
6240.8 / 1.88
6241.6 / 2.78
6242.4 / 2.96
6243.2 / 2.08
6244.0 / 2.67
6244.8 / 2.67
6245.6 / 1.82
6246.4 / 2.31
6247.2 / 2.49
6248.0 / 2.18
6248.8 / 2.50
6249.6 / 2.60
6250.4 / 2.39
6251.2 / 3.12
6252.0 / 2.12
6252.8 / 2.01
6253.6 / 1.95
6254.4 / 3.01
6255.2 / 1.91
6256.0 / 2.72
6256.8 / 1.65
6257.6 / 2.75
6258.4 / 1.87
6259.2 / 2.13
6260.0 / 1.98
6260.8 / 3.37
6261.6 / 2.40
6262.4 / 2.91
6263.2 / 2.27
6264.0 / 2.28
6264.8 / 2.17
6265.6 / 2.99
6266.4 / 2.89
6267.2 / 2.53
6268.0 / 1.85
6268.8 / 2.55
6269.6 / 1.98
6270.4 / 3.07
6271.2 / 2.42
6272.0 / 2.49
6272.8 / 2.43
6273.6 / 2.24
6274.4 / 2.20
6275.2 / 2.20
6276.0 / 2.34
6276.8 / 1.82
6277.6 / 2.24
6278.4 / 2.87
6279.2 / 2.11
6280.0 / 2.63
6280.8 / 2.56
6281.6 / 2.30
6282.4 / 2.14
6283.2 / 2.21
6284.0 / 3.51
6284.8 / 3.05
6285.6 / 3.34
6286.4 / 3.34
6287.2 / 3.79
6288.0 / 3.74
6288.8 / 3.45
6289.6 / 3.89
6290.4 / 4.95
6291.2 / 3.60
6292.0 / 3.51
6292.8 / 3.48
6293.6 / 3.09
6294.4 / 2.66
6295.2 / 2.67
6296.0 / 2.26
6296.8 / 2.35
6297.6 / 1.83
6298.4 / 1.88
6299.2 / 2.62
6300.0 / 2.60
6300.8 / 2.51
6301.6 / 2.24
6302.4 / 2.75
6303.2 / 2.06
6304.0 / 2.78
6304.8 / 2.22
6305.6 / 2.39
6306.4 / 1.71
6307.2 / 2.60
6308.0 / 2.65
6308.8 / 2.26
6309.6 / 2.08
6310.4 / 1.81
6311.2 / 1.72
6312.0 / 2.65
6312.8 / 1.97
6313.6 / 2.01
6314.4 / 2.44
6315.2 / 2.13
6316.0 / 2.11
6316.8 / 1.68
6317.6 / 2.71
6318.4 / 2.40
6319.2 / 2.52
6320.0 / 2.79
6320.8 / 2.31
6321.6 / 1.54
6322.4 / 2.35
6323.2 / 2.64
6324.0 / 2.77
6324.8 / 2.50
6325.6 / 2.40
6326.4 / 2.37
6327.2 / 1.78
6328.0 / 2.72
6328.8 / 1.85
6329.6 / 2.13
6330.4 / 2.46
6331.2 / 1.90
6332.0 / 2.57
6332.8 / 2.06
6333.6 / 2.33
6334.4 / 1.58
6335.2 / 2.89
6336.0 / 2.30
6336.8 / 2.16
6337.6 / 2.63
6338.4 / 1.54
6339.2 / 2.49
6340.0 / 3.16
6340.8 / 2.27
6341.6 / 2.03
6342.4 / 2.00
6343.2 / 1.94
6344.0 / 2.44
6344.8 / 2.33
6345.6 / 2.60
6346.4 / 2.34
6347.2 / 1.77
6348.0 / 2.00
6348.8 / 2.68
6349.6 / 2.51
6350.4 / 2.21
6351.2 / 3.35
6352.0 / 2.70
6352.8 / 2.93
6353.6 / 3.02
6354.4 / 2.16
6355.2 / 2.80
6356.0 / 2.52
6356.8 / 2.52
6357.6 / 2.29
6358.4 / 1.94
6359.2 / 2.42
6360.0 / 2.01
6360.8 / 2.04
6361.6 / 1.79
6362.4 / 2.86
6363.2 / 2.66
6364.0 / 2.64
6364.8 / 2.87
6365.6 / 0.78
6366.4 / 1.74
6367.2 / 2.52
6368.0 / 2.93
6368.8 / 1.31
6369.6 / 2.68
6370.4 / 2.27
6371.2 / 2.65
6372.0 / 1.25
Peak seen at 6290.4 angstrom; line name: [O III]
